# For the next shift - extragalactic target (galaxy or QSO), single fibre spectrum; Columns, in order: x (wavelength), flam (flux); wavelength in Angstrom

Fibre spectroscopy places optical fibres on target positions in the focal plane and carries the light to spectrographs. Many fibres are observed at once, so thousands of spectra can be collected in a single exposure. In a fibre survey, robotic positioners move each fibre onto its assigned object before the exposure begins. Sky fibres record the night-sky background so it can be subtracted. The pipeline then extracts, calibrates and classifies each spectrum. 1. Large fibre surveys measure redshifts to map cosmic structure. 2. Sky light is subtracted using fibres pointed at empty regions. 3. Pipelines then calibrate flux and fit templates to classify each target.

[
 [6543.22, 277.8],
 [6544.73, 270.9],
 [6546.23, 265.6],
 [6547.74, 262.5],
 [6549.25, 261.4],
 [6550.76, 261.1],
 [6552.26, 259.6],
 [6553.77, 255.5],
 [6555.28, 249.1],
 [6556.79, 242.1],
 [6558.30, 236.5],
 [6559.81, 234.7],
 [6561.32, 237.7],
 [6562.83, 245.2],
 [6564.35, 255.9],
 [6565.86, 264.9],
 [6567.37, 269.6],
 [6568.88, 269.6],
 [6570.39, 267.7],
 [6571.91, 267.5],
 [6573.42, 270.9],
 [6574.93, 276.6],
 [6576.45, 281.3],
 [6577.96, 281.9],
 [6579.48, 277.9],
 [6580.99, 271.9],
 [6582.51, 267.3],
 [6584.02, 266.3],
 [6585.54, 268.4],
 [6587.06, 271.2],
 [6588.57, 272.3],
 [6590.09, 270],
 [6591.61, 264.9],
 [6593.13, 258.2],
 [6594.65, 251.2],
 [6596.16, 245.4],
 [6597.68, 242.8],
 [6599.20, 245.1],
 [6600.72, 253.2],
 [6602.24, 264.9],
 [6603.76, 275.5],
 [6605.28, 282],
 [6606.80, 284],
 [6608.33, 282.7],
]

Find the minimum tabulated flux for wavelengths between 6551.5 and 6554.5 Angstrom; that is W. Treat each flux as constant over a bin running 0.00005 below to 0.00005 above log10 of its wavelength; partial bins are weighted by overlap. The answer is 255.5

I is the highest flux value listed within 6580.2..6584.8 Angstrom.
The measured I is 271.9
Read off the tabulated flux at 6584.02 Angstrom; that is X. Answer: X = 266.3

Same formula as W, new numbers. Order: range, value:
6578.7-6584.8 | 266.3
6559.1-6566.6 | 234.7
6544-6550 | 261.4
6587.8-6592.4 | 264.9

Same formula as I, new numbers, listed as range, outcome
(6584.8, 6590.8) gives 272.3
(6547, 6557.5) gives 262.5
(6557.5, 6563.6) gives 245.2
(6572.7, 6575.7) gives 276.6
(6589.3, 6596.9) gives 270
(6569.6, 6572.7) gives 267.7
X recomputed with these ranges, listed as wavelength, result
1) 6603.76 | 275.5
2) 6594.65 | 251.2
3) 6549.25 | 261.4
